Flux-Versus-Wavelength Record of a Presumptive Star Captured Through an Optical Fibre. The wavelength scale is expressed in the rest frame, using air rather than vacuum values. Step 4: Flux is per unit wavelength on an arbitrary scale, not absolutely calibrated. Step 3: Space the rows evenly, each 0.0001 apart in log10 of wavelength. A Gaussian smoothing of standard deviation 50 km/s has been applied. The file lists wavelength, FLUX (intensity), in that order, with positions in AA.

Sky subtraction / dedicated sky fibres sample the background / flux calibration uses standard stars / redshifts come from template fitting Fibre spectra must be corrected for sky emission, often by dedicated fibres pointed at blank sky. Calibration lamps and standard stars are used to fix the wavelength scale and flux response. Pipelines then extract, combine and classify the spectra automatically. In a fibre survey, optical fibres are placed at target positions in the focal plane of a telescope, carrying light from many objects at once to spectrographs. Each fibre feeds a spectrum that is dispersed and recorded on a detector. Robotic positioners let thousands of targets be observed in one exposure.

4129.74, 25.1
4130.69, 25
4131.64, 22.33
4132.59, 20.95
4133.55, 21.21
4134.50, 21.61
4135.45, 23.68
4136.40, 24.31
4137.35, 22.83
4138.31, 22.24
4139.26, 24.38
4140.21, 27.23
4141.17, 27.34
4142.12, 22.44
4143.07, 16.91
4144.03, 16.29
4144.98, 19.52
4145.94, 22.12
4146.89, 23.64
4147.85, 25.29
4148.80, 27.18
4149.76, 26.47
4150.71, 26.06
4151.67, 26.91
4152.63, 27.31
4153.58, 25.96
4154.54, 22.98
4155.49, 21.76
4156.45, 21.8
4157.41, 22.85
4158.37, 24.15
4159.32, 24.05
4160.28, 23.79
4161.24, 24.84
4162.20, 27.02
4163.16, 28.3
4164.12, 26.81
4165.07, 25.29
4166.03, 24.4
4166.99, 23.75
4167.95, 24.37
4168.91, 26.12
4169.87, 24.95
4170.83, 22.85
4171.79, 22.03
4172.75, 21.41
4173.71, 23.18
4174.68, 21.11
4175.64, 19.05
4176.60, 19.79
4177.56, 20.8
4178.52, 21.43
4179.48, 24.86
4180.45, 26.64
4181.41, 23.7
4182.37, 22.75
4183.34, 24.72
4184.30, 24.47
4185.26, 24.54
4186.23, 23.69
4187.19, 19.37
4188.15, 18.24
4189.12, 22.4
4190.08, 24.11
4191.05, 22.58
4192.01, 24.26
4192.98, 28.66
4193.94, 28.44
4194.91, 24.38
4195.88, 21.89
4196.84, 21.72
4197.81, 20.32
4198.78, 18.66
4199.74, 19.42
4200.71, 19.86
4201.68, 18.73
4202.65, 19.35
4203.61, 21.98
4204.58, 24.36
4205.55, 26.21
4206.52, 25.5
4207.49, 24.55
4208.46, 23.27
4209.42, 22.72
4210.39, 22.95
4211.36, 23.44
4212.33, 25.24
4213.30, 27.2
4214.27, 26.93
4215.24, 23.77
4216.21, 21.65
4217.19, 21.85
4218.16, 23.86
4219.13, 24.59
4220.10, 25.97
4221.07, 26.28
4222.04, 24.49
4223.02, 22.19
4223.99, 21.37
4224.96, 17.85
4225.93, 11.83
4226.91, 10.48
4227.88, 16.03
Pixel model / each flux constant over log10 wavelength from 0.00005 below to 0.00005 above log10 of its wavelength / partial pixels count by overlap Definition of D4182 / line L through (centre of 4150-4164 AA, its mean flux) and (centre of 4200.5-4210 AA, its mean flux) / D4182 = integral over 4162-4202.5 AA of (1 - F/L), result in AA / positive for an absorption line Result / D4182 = 1.3 AA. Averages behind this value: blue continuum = 24.9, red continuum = 22.7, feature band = 23.1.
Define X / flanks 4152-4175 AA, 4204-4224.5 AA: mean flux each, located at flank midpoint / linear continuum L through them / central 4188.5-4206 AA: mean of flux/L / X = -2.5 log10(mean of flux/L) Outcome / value 0.08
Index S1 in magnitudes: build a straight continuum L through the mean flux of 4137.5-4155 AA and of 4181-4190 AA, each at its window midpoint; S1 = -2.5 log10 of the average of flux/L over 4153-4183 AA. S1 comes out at -0.02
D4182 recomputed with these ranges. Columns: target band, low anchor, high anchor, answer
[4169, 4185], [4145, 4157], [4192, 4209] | 0.5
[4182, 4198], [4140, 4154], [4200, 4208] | -0.4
